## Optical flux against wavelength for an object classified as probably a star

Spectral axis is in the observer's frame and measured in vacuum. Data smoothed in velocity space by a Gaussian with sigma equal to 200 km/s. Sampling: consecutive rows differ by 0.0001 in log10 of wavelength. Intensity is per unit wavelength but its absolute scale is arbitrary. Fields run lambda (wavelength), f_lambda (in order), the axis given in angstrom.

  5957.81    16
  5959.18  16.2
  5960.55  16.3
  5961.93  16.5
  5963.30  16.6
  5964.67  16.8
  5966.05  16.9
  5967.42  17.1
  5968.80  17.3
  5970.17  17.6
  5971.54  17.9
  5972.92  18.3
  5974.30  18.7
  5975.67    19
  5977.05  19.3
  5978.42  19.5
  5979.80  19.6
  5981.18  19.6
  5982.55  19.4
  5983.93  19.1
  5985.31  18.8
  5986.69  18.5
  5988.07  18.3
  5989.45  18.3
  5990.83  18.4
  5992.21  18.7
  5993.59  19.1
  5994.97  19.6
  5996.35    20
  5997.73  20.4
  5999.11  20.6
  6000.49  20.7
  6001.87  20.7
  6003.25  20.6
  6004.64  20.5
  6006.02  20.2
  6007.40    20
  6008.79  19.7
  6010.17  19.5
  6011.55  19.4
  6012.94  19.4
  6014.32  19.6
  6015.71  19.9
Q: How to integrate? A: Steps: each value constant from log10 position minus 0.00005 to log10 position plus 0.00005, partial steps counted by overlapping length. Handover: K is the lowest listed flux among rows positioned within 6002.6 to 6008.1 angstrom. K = 20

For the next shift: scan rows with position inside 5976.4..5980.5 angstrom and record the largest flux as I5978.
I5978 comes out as 19.6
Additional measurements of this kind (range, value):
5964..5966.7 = 16.9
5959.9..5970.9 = 17.6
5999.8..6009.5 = 20.7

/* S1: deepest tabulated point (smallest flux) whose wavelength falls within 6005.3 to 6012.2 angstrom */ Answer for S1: 19.4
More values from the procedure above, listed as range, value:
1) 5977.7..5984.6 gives 19.1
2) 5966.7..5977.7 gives 17.1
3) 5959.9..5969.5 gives 16.3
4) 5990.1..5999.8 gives 18.4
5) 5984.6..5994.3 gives 18.3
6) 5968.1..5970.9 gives 17.3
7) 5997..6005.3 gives 20.4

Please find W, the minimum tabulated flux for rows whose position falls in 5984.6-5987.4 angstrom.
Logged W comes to 18.5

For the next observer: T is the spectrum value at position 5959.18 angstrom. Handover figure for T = 16.2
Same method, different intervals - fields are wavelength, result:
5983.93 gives 19.1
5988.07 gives 18.3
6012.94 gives 19.4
